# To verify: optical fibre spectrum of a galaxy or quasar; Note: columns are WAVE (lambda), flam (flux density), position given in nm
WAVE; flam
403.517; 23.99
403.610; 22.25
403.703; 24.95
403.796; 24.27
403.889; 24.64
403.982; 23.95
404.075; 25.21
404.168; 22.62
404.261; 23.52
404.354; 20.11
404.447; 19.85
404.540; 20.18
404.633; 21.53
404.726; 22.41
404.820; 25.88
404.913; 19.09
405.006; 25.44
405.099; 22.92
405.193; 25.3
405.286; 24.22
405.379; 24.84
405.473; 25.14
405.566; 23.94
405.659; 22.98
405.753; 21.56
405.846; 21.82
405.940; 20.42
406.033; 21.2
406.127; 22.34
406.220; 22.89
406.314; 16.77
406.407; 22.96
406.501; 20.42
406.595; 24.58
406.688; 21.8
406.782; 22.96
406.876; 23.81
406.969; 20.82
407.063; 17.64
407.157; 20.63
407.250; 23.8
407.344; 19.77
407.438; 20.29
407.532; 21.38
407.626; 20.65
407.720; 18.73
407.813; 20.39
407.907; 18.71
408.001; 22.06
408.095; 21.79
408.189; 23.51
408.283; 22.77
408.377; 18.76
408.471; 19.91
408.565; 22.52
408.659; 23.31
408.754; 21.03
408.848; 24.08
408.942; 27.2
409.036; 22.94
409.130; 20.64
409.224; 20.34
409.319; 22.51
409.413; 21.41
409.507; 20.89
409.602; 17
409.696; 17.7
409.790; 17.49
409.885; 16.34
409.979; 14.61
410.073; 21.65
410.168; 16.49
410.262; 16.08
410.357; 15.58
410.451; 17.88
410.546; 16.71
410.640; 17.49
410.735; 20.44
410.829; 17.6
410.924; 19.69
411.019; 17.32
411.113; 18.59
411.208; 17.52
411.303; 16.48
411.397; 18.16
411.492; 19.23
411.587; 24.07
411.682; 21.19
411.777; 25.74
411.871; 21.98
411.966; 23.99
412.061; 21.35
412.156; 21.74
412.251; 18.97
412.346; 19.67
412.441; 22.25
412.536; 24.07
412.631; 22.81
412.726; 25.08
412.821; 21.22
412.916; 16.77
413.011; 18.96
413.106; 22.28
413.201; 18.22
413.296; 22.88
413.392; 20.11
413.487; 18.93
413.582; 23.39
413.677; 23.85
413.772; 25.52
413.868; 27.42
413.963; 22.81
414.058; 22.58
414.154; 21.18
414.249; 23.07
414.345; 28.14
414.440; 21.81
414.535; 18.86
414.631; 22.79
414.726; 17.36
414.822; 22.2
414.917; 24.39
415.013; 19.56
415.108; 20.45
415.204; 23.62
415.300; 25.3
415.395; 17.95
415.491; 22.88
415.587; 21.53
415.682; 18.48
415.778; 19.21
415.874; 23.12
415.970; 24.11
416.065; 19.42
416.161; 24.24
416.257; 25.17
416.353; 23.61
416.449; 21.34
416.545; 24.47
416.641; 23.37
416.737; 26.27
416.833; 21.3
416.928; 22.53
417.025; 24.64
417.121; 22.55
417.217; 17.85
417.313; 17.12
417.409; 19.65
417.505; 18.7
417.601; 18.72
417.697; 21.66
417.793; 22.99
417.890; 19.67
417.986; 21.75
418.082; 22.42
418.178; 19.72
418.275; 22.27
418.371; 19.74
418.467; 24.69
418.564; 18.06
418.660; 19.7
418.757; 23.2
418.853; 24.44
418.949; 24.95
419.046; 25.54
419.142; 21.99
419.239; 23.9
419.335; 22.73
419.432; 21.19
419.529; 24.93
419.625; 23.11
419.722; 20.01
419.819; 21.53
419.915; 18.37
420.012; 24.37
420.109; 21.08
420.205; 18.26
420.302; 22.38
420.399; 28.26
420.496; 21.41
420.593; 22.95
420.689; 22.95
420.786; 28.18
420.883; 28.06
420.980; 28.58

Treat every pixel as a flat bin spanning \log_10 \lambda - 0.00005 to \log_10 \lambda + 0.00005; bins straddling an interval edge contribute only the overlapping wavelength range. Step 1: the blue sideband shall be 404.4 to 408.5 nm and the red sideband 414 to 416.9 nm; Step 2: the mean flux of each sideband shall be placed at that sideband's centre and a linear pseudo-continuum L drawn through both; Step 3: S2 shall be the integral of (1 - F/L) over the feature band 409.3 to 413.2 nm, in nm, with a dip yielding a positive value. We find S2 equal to 0.43 nm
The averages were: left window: 21.8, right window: 22.3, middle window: 19.7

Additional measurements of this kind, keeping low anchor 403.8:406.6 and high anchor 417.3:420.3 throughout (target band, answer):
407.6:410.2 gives 0.21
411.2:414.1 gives 0.05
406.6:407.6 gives 0.05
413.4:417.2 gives -0.11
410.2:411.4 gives 0.25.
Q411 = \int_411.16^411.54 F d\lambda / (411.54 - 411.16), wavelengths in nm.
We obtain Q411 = 17.8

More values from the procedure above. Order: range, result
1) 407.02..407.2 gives 19.1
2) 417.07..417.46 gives 19.3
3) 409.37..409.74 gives 19.2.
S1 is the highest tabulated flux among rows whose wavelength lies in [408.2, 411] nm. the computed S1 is 27.2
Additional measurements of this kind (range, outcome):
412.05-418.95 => 28.14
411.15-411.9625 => 25.74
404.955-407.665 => 25.44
